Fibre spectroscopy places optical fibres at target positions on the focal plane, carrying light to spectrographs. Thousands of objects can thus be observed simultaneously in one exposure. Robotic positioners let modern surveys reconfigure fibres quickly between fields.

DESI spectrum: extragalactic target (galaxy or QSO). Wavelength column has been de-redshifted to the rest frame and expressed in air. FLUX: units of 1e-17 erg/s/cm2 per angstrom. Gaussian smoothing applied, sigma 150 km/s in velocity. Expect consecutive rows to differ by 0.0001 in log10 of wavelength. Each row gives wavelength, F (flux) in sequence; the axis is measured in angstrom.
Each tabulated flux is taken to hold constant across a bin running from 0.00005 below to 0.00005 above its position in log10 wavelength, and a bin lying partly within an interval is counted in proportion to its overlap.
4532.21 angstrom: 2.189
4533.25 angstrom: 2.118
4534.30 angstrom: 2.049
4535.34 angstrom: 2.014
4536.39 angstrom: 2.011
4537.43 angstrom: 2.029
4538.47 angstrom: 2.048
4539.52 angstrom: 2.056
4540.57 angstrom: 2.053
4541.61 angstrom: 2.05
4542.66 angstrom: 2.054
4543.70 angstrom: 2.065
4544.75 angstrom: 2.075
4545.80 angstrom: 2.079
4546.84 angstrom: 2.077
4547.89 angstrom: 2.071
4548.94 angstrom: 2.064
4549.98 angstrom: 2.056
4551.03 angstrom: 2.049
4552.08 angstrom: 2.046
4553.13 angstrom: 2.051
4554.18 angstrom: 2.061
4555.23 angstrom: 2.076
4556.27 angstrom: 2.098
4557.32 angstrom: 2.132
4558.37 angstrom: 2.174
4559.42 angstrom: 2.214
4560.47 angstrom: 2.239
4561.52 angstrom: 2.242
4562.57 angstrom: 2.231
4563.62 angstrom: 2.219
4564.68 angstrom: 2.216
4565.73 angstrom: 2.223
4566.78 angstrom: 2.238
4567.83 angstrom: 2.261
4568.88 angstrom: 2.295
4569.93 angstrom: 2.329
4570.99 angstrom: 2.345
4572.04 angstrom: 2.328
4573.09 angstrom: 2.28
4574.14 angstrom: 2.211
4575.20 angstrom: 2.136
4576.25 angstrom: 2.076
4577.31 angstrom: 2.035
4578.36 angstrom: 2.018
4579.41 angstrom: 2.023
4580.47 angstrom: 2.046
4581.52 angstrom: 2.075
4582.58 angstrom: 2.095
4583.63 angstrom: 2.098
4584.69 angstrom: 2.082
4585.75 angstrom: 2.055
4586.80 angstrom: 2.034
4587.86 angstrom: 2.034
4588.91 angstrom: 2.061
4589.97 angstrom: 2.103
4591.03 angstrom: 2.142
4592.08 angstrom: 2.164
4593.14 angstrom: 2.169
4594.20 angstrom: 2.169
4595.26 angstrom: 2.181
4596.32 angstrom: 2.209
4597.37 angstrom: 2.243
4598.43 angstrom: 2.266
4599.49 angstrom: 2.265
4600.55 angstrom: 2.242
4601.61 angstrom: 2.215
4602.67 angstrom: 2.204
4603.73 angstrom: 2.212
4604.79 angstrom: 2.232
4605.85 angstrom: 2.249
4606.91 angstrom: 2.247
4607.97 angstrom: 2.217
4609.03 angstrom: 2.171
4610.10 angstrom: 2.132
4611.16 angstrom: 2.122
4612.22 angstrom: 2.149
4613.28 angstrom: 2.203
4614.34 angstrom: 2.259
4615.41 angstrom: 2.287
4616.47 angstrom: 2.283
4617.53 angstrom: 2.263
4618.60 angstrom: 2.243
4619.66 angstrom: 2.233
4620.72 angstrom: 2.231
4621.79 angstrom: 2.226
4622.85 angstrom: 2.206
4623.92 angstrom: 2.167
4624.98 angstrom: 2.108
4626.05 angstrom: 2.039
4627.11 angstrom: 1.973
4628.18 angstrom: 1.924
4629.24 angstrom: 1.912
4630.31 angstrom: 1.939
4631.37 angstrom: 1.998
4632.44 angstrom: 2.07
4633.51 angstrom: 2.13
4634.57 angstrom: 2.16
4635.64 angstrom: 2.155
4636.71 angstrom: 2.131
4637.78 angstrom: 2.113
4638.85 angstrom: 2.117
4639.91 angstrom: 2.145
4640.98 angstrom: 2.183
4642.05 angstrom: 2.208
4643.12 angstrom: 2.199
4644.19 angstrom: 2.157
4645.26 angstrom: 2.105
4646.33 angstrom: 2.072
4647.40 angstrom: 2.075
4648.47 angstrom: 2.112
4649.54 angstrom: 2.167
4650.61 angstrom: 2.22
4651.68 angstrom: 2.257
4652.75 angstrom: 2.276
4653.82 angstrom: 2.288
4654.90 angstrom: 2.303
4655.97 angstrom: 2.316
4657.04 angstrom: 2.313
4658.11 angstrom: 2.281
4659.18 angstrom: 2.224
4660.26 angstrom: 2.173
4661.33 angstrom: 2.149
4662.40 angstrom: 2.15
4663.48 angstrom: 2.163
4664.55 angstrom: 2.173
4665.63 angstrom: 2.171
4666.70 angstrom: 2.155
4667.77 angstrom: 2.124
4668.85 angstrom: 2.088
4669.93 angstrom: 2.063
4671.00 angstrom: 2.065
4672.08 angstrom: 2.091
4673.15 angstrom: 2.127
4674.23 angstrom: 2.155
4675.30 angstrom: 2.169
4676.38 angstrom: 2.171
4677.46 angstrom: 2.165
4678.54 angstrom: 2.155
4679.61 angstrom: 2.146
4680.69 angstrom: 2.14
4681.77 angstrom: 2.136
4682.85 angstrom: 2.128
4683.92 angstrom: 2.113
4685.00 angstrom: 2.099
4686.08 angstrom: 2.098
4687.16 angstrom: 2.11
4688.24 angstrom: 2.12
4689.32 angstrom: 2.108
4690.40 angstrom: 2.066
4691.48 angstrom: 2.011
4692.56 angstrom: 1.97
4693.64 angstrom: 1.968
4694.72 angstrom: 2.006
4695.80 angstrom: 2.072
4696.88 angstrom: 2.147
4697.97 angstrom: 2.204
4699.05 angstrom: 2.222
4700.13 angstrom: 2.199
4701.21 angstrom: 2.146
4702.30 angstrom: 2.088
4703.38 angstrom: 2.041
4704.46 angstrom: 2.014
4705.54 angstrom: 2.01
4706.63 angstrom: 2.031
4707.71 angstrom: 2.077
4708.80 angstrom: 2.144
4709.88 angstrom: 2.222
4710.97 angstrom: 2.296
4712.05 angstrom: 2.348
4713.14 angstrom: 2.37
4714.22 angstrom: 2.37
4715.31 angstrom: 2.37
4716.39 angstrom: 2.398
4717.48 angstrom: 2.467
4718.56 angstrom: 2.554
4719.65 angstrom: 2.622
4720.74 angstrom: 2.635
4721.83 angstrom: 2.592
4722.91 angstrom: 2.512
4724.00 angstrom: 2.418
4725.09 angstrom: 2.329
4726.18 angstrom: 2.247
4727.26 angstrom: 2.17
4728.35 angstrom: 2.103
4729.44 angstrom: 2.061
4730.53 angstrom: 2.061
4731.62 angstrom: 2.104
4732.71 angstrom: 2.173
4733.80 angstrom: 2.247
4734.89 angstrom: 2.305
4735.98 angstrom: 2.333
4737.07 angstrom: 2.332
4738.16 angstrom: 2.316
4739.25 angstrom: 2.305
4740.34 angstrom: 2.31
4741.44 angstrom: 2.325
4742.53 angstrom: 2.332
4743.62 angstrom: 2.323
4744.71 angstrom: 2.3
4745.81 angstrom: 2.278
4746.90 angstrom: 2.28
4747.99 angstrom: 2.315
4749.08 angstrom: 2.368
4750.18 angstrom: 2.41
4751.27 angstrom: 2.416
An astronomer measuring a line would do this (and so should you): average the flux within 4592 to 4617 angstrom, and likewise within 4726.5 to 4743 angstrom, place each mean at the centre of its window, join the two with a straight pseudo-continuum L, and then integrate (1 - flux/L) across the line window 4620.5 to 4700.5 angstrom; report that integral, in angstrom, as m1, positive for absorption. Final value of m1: 3.1 angstrom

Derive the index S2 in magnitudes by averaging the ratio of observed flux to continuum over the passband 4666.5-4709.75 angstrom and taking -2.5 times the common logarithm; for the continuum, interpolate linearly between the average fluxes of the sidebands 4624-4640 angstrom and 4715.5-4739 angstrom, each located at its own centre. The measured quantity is 0.06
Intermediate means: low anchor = 2.06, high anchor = 2.33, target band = 2.1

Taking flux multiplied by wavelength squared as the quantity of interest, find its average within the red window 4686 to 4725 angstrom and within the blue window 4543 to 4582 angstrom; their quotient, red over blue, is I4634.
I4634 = 1.10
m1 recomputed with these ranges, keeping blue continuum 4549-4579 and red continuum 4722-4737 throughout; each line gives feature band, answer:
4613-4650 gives 1.1 angstrom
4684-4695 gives 0.8 angstrom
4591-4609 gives -0.2 angstrom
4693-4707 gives 0.9 angstrom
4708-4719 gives -0.5 angstrom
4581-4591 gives 0.5 angstrom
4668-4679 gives 0.5 angstrom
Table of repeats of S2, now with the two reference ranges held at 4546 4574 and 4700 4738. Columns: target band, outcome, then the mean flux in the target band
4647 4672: 0.024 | 2.19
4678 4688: 0.061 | 2.13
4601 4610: -0.004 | 2.21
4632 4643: 0.039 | 2.14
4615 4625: -0.009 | 2.23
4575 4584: 0.063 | 2.07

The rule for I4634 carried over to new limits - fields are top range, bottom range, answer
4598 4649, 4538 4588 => 1.04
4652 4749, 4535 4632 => 1.09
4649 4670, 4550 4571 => 1.06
